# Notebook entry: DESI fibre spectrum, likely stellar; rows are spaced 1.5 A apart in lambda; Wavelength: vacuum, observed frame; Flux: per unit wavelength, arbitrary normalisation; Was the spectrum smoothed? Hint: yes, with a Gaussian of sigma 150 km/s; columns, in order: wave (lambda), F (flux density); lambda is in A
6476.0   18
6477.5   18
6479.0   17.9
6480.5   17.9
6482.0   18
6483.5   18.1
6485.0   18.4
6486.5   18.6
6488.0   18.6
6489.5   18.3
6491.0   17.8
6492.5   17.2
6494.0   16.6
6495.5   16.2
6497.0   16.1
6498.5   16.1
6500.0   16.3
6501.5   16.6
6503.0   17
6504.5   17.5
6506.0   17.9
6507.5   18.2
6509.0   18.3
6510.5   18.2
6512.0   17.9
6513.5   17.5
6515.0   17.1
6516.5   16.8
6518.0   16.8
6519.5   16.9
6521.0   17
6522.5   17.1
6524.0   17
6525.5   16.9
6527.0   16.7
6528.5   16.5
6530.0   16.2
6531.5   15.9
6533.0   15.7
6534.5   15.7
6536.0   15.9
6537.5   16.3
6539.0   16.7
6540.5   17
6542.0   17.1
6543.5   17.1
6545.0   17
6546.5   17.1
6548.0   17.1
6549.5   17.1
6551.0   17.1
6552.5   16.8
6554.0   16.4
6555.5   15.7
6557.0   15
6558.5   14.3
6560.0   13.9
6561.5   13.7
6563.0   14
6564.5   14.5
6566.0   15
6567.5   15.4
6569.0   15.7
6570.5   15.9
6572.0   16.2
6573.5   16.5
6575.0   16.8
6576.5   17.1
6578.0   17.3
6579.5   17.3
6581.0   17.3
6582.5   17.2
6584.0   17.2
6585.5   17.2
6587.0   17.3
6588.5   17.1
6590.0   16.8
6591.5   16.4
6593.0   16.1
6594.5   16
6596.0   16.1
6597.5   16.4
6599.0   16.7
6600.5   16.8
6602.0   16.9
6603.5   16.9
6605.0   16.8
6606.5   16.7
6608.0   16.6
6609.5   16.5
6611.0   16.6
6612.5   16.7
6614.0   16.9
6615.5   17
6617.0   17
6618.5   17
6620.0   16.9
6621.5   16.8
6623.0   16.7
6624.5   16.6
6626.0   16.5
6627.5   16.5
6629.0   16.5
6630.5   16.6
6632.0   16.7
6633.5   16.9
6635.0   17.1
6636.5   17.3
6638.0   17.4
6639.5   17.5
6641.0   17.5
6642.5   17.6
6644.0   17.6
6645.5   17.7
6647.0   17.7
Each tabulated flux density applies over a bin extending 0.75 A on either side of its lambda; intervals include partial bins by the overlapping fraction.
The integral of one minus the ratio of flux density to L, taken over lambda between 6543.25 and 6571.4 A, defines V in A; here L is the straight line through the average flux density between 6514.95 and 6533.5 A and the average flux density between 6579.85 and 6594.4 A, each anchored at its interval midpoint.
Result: 1.8 A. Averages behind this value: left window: 16.7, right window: 16.9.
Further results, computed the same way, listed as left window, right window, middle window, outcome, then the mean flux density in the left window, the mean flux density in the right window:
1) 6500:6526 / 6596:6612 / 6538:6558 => 0.5 A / 17.3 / 16.7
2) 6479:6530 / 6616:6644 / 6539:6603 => 3.0 A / 17.3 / 17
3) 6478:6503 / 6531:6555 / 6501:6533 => -0.2 A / 17.4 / 16.6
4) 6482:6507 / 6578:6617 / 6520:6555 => 0.9 A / 17.4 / 16.8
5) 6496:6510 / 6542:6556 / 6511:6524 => -0.1 A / 17.1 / 16.9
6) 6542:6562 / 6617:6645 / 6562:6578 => 0.5 A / 16.1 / 17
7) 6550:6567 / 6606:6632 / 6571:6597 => -1.6 A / 15.2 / 16.7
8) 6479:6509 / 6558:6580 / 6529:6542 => 0.1 A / 17.5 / 15.6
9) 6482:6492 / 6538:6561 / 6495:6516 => 0.5 A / 18.2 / 16.3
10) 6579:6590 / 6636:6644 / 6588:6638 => 1.8 A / 17.2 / 17.5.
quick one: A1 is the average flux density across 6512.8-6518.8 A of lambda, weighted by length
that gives 17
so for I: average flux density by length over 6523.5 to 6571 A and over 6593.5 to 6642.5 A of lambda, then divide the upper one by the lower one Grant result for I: 1.0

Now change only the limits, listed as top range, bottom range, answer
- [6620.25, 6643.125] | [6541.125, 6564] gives 1.06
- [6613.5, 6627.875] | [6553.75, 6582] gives 1.07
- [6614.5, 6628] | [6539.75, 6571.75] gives 1.06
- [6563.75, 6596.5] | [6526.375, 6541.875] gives 1.01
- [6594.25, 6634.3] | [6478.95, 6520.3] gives 0.96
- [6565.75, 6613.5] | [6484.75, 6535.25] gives 0.97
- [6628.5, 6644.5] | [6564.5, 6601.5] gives 1.04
